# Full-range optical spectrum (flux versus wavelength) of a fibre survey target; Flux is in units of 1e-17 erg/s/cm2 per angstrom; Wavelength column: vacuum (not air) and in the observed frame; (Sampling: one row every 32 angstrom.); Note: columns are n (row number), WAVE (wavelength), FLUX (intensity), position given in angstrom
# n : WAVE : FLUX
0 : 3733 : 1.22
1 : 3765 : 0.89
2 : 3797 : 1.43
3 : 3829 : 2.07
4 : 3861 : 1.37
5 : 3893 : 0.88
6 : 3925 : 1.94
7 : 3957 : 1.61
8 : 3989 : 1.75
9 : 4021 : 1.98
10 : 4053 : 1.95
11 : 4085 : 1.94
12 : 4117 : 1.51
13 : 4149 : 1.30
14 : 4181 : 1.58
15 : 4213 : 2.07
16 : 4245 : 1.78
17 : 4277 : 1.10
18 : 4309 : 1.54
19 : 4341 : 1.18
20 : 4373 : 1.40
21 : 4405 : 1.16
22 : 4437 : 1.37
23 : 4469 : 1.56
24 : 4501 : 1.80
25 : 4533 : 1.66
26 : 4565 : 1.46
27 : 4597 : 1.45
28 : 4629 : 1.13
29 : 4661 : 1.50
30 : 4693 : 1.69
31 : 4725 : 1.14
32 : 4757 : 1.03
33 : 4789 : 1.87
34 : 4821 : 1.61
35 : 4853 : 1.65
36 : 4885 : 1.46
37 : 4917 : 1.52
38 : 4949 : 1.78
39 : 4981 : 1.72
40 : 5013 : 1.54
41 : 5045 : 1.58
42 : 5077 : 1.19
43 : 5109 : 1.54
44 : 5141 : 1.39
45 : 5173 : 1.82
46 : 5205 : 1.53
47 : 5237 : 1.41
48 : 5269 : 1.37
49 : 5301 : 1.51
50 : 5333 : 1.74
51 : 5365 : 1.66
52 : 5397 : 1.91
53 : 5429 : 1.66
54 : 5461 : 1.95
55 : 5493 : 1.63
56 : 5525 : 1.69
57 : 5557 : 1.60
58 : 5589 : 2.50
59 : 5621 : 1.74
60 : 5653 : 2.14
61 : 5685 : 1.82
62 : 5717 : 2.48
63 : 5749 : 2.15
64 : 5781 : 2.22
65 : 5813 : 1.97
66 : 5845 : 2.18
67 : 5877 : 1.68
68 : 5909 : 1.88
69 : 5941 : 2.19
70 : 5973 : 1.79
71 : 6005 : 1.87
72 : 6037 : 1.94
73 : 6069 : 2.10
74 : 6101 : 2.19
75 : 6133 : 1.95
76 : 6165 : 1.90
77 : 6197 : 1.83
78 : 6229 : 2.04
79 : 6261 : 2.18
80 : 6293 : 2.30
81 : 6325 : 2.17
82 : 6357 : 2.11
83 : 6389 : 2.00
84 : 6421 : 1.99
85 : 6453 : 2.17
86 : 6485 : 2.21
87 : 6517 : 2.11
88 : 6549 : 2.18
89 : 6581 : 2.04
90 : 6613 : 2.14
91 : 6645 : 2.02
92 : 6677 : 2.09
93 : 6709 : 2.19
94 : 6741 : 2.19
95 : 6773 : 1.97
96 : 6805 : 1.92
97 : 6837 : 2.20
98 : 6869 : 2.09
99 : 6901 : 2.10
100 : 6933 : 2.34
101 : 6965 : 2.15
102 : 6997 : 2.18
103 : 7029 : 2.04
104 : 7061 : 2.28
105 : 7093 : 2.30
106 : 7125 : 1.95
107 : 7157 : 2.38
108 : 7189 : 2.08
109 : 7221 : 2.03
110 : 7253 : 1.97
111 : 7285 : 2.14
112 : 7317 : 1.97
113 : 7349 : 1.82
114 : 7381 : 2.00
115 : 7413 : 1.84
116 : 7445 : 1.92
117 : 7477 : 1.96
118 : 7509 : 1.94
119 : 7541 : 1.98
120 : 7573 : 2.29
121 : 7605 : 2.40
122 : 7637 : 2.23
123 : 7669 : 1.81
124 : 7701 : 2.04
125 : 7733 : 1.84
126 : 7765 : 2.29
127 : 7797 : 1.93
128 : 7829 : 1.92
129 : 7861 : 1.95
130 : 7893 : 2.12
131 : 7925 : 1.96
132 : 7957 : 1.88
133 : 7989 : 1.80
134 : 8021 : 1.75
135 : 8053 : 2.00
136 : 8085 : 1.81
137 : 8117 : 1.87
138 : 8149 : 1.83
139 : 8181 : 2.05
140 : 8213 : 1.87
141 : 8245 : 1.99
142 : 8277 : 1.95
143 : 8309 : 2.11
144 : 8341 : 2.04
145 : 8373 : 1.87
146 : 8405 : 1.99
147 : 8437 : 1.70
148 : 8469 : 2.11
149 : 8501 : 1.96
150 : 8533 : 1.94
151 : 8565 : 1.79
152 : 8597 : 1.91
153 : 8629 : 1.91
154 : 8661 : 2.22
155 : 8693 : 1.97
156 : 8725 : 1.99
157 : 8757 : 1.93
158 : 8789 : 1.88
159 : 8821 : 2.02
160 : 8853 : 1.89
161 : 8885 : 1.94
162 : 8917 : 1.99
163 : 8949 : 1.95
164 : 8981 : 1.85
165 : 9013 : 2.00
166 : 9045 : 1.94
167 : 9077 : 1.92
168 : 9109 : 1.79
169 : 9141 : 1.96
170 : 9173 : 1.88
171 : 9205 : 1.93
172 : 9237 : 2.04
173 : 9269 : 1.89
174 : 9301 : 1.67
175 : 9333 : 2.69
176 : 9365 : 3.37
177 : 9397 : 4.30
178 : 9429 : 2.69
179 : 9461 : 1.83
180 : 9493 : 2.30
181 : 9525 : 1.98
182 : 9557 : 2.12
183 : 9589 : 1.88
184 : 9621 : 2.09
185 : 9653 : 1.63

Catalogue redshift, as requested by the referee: 0.429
